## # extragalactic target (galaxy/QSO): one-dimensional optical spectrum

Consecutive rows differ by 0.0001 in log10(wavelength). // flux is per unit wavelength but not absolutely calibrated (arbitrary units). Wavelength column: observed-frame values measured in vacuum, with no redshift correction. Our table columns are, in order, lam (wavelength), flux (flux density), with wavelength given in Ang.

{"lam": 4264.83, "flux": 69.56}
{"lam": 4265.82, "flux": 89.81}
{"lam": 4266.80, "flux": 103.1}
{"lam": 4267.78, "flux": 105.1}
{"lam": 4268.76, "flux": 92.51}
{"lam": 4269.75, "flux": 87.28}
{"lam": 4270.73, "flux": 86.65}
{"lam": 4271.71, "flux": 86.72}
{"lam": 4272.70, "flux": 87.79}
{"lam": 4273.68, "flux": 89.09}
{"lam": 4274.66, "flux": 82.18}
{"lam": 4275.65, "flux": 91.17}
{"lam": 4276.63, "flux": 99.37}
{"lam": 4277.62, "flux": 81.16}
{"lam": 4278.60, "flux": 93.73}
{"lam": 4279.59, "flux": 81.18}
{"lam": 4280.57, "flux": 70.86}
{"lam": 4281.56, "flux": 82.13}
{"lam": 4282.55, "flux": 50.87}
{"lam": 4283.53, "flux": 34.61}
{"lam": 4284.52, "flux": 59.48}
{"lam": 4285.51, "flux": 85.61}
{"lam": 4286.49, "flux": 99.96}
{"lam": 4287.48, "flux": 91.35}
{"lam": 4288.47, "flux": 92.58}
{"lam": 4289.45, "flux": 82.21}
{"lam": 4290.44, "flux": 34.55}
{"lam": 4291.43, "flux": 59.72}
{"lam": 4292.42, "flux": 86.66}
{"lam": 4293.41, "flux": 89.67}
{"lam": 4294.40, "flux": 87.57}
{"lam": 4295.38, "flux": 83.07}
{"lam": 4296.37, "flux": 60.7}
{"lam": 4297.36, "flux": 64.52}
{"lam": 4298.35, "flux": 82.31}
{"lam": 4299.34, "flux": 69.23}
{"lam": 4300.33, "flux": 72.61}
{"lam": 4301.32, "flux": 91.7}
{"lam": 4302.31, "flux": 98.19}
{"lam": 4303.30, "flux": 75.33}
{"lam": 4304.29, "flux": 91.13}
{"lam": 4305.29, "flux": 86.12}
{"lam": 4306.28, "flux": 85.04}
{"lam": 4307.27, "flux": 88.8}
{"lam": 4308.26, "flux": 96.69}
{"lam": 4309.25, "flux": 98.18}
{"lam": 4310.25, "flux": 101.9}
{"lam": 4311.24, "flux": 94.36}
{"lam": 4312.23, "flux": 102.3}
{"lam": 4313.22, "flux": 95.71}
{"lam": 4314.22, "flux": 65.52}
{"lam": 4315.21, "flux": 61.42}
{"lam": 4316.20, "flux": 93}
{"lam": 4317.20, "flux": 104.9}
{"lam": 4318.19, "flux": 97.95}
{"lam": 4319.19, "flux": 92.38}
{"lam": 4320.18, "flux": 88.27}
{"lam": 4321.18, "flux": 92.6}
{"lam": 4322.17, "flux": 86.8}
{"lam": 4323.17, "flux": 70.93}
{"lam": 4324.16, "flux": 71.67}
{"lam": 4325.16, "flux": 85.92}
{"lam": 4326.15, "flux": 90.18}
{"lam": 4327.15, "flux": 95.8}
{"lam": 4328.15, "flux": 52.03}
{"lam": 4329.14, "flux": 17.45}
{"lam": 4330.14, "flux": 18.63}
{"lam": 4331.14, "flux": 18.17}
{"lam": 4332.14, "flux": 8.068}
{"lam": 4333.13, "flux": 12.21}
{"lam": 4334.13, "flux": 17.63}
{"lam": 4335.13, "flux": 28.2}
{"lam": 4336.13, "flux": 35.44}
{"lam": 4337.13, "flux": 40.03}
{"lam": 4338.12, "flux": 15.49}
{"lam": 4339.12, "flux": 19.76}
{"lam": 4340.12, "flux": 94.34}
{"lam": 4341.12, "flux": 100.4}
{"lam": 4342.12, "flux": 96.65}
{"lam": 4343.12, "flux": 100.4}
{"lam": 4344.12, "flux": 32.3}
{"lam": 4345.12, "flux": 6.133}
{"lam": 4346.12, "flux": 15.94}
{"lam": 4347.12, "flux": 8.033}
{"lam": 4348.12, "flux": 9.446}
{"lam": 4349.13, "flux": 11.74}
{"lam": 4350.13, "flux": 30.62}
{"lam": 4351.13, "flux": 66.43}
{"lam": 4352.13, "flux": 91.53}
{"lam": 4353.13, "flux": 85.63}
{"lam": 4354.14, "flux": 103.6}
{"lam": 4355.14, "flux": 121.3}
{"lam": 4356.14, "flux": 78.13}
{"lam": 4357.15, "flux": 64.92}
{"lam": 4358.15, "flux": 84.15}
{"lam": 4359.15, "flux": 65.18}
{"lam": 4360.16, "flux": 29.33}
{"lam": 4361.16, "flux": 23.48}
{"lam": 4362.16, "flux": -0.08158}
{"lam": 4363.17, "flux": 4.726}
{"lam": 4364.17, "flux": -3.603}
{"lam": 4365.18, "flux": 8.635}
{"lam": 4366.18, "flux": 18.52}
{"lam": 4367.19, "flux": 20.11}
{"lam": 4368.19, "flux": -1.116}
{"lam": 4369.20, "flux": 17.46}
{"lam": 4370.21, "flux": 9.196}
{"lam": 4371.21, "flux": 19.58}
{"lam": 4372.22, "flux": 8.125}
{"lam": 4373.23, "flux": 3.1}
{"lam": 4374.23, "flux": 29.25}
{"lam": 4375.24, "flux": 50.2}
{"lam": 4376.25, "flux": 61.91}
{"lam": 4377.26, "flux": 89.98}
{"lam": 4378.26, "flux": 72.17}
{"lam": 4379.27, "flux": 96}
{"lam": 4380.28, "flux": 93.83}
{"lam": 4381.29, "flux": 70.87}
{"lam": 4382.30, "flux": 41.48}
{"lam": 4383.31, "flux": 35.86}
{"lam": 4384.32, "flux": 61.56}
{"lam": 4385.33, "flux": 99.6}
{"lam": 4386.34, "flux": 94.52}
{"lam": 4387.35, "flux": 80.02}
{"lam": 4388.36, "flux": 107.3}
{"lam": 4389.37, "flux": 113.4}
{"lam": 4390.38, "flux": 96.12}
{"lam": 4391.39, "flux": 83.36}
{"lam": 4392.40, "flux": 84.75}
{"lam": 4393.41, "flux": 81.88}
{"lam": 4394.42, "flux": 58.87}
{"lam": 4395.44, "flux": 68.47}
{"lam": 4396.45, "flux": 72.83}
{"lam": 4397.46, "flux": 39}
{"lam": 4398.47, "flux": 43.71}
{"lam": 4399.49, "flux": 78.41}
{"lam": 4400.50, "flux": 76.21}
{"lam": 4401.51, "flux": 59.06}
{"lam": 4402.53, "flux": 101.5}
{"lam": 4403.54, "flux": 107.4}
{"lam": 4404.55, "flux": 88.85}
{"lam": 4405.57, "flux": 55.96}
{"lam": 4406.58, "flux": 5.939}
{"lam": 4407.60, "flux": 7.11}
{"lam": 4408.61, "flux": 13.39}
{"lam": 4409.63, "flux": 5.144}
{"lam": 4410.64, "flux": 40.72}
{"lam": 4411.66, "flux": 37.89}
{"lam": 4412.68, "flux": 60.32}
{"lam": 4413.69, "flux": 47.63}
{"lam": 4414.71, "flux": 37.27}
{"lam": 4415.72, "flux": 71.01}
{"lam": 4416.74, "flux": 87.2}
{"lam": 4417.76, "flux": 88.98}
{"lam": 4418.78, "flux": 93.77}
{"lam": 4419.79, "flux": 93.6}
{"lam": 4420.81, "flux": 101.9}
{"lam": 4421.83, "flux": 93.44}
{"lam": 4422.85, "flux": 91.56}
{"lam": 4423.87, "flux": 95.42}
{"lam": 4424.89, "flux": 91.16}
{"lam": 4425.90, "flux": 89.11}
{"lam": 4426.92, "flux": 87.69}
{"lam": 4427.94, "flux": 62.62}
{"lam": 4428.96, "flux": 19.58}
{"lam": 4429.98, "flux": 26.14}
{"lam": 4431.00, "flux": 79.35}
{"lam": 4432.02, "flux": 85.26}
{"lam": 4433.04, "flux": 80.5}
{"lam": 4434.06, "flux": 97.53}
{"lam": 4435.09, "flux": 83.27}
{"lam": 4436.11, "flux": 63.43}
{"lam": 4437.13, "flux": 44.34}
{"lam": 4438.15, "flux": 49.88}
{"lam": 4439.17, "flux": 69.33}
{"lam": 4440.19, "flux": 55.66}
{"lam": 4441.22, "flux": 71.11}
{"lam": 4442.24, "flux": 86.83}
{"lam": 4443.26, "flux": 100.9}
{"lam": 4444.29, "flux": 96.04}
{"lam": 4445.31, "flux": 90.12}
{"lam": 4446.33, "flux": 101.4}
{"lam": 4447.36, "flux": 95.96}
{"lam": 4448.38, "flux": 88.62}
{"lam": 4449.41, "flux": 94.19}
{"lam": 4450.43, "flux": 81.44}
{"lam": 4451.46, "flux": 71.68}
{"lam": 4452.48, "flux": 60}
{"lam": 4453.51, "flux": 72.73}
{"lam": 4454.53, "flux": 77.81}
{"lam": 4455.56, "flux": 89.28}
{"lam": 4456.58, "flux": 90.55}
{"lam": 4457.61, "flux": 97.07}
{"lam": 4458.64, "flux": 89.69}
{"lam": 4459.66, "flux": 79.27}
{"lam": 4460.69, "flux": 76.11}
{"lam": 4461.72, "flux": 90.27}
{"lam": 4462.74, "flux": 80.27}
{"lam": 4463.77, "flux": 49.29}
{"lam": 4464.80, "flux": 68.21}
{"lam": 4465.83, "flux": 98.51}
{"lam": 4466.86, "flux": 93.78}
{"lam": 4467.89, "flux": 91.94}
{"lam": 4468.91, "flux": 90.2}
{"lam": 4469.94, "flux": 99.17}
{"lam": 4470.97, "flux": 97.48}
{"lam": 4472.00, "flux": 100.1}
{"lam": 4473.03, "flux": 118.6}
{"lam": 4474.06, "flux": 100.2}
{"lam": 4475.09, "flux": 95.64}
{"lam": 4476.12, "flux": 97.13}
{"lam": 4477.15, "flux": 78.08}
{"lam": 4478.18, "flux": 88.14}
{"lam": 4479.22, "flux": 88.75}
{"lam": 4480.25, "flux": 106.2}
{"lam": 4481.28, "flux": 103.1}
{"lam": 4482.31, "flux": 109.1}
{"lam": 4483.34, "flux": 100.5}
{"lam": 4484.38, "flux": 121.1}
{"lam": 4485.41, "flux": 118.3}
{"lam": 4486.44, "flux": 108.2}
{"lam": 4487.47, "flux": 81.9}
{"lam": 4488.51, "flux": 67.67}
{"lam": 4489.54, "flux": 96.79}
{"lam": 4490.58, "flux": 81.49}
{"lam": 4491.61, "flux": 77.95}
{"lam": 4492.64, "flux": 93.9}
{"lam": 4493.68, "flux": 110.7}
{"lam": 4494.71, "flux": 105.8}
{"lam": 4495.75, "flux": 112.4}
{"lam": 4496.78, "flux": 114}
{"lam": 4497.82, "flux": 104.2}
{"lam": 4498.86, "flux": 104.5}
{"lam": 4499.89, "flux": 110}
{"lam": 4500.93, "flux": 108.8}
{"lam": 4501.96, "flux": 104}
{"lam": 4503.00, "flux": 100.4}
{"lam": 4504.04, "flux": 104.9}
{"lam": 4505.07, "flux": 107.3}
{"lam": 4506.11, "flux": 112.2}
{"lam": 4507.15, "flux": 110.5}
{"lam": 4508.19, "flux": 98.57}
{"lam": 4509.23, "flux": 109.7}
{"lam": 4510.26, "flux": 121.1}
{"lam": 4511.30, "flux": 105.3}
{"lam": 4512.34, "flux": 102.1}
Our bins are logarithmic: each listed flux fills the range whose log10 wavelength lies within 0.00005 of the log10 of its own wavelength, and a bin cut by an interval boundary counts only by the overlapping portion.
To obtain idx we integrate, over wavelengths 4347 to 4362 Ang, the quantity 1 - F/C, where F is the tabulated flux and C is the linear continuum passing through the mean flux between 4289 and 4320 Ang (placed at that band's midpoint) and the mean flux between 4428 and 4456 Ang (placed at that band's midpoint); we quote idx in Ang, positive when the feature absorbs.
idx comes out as 4.2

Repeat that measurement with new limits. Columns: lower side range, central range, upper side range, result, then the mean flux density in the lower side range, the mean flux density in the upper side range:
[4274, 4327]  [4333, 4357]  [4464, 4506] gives 9.7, 82.7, 98.8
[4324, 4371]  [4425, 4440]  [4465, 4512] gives 2.0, 42.6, 101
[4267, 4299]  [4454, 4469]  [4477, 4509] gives 2.2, 80.2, 101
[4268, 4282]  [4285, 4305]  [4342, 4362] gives -0.4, 86.9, 54.5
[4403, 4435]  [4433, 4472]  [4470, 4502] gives 0.4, 66.2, 100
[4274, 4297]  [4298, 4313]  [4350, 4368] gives -4.2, 77.4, 49.1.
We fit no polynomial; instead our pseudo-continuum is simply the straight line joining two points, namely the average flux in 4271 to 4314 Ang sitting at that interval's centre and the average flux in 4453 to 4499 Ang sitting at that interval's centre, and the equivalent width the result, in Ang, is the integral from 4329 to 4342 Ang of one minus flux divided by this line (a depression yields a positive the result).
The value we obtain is 7.6 Ang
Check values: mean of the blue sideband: 82.2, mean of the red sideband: 93.6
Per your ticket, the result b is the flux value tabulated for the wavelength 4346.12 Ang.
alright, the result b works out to 15.94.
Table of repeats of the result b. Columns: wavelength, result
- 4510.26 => 121.1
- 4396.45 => 72.83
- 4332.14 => 8.068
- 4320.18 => 88.27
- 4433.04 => 80.5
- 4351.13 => 66.43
